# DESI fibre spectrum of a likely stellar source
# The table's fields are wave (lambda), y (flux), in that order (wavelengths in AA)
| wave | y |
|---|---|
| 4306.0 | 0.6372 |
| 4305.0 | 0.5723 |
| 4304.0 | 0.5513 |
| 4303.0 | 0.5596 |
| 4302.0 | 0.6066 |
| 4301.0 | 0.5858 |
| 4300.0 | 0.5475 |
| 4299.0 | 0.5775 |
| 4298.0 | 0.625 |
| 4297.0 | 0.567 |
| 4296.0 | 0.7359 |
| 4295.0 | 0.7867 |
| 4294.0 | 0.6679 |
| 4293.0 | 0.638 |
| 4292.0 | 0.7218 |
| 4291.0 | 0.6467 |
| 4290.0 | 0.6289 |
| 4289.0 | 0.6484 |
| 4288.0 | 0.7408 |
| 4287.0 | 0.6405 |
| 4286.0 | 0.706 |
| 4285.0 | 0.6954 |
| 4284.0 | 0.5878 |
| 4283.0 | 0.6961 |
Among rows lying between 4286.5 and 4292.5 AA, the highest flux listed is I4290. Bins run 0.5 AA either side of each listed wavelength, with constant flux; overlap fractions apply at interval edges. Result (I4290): 0.7408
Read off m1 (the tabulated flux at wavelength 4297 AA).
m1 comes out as 0.567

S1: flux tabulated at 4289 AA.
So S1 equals 0.6484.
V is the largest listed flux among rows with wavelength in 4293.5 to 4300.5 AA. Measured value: 0.7867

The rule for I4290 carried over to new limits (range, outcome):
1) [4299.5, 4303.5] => 0.6066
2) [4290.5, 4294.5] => 0.7218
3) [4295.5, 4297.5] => 0.7359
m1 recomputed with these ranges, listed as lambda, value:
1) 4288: 0.7408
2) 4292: 0.7218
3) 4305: 0.5723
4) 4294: 0.6679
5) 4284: 0.5878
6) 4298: 0.625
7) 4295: 0.7867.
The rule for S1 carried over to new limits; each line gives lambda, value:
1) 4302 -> 0.6066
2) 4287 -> 0.6405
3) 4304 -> 0.5513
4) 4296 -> 0.7359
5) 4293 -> 0.638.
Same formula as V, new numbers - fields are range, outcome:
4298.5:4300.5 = 0.5775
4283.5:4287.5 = 0.706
